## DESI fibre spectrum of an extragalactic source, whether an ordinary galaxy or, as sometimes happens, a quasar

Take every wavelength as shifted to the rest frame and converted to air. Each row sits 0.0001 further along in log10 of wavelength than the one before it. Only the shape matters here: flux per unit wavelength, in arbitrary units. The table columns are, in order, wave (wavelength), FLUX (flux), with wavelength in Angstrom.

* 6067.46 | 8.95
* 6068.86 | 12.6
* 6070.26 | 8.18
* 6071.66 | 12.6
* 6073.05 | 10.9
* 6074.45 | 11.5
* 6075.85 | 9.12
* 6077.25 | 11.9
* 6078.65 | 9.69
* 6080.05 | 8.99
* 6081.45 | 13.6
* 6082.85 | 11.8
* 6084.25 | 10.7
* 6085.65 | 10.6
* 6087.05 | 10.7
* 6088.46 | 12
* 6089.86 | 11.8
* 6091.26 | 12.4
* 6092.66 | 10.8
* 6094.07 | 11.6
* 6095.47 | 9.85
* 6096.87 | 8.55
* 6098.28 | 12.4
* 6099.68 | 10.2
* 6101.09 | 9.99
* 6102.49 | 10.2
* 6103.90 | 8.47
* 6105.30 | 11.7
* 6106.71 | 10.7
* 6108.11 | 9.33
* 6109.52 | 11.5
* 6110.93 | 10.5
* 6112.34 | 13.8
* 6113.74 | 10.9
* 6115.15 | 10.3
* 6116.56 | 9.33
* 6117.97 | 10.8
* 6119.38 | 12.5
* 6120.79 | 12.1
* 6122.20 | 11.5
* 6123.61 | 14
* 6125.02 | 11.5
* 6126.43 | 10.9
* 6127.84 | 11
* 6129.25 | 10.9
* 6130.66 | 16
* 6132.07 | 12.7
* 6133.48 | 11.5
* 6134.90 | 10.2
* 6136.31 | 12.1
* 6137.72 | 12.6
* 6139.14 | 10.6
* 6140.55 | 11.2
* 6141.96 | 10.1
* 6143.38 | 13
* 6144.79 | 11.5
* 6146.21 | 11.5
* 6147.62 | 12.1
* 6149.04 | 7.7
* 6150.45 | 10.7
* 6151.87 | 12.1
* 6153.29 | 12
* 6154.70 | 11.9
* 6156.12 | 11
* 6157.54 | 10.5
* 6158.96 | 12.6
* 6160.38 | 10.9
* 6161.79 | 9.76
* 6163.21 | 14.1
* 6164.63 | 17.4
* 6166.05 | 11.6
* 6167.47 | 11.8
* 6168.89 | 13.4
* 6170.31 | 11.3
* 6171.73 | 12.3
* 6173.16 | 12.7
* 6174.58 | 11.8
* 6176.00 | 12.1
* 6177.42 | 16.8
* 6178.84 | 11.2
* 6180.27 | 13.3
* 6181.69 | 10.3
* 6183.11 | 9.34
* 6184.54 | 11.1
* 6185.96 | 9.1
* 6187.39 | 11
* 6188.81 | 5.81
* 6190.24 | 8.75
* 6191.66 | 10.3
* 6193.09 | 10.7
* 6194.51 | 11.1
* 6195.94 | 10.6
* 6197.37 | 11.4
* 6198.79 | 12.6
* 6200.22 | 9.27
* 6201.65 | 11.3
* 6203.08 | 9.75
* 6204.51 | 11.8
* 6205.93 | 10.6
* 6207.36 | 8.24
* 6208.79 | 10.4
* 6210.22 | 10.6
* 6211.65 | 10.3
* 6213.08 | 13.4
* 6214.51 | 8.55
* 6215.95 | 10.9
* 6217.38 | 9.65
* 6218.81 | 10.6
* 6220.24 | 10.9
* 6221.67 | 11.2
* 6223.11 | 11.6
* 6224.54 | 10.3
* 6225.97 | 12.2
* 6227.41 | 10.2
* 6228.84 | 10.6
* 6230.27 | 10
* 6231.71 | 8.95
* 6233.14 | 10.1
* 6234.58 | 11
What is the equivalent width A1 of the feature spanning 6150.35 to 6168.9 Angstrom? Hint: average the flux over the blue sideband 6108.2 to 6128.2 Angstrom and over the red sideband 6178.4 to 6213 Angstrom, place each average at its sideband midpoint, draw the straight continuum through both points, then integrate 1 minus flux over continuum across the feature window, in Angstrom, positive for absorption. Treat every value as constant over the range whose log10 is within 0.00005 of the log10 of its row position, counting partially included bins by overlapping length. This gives -2.1 Angstrom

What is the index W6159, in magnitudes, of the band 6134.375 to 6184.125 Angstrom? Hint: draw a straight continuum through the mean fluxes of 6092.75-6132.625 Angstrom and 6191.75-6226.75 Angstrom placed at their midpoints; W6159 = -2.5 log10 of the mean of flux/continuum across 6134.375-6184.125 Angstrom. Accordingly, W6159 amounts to -0.08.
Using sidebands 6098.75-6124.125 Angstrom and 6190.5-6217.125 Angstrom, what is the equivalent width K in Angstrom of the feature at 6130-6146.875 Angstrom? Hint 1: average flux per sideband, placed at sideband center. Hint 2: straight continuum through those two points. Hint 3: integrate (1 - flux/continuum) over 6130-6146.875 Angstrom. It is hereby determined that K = -1.6 Angstrom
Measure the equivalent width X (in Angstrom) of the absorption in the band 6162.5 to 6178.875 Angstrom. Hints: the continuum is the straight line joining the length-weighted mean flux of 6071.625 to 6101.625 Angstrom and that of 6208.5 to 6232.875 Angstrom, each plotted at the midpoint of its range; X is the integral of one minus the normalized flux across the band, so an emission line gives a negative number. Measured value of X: -3.63 Angstrom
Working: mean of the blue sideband 11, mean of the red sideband 10.6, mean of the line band 13.1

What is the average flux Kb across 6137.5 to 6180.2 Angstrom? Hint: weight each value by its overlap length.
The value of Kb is 12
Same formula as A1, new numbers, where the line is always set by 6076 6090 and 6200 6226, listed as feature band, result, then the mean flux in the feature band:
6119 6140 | -2.1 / 12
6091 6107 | 0.7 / 10.5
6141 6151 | -0.1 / 11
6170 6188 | -1.7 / 11.7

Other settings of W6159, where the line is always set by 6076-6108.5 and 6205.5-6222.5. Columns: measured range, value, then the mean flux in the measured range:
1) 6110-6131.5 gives -0.10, 11.7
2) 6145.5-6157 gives -0.05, 11.1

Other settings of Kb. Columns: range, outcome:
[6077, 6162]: 11.2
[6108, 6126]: 11.4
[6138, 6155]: 11.2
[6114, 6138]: 11.7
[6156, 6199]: 11.5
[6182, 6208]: 10.2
